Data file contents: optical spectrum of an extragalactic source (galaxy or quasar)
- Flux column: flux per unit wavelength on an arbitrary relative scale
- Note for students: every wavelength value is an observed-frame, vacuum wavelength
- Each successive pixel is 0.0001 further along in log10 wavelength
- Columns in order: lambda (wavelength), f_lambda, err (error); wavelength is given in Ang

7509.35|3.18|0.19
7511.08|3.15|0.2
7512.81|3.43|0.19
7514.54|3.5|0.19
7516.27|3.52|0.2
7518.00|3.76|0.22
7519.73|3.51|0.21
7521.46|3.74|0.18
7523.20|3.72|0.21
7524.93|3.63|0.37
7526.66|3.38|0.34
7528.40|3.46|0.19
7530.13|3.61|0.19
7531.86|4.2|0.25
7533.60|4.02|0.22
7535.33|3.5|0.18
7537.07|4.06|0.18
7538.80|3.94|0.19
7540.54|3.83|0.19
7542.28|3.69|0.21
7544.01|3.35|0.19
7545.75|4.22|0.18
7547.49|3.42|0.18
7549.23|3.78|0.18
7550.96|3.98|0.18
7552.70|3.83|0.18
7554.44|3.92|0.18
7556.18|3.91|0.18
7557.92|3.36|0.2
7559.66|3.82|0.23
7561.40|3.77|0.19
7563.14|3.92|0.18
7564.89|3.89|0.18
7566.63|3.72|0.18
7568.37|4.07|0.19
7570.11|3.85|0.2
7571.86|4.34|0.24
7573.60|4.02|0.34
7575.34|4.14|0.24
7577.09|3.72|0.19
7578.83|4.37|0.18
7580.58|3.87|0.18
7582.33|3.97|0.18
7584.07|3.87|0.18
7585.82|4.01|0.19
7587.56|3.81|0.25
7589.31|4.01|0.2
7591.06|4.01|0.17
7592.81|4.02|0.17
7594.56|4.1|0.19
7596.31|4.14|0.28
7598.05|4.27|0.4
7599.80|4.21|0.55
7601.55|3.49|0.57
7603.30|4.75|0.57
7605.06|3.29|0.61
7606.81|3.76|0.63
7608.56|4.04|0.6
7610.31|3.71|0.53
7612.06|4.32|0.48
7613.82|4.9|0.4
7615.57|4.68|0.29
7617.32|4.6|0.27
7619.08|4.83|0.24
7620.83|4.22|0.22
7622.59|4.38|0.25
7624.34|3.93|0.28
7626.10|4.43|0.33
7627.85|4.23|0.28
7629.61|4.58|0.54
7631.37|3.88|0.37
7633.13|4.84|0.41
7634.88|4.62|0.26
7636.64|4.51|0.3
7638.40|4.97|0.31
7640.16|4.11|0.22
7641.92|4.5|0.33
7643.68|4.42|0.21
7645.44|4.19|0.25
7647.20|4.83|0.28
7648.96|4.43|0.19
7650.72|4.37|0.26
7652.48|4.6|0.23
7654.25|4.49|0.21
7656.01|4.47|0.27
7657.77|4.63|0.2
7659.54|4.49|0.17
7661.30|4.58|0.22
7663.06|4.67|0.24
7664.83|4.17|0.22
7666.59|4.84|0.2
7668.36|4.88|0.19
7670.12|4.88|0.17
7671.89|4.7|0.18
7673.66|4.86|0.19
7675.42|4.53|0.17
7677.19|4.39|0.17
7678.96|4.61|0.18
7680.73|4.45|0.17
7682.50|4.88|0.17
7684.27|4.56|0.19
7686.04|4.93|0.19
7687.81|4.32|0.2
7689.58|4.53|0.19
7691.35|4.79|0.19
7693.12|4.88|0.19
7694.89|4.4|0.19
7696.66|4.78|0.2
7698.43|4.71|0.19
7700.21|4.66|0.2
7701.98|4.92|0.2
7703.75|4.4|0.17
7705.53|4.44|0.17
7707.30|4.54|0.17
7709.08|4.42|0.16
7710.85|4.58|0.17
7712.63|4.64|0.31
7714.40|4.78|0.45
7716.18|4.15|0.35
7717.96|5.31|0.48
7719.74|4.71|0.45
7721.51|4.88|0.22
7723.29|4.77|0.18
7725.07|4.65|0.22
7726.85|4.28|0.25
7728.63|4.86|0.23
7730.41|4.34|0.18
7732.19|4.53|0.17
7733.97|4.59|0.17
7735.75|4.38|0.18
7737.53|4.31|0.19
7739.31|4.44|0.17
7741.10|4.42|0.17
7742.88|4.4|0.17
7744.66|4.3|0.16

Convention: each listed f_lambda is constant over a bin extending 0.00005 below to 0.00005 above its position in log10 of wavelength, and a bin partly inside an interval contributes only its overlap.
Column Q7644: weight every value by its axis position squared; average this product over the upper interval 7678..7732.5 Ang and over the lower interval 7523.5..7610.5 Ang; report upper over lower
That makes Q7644 1.2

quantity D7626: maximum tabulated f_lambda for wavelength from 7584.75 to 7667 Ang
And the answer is 4.97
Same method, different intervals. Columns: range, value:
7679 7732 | 5.31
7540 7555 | 4.22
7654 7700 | 4.93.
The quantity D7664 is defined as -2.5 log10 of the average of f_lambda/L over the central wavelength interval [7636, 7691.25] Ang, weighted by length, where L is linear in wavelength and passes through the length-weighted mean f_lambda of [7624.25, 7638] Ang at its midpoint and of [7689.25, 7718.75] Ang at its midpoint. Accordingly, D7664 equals -0.01 mag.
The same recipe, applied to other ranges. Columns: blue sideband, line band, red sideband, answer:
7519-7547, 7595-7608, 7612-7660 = 0.06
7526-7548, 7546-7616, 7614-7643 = 0.03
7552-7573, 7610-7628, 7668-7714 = -0.05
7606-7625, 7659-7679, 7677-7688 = -0.02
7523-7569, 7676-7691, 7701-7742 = -0.04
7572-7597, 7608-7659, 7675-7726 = -0.04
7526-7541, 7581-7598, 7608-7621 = 0.06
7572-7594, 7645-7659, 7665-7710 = -0.02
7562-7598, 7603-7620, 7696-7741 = -0.04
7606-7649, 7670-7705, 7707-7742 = -0.03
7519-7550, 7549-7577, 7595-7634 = 0.01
